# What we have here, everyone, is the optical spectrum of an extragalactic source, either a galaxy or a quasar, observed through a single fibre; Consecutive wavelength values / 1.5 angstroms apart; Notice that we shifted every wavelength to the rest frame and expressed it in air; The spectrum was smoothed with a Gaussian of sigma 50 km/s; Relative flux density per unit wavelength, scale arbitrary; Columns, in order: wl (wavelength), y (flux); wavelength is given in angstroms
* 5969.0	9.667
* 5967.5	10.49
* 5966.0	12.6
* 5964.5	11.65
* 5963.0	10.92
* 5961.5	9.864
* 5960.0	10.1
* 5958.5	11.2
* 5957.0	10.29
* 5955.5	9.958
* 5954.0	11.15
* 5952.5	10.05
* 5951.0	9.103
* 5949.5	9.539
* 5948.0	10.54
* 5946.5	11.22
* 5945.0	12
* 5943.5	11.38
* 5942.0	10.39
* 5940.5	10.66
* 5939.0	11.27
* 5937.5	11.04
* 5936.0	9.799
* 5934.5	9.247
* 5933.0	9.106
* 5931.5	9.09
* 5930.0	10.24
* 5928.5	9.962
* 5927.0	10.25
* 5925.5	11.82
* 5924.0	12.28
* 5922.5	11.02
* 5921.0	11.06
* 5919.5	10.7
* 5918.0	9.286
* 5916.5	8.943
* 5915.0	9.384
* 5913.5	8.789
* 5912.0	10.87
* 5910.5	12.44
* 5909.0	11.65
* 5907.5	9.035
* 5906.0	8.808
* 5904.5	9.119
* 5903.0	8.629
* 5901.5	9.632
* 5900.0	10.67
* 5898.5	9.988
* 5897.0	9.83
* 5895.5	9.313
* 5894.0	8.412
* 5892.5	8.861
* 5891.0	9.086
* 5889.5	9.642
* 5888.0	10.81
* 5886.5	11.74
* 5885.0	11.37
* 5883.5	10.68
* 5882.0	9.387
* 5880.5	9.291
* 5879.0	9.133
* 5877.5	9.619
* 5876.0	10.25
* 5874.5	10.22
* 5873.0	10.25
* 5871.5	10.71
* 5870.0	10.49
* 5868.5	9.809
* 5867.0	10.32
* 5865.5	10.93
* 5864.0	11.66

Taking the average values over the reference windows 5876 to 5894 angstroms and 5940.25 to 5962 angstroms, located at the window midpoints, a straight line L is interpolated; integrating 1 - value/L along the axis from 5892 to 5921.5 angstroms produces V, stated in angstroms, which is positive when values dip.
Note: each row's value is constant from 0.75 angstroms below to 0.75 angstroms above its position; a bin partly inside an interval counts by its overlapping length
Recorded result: 1.0 angstroms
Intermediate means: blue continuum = 9.91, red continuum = 10.5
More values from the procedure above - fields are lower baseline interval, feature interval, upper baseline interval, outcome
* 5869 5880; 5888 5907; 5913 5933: 1.39 angstroms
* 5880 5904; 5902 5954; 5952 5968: 0.31 angstroms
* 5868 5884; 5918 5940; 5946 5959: -0.54 angstroms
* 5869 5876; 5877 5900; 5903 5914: 0.86 angstroms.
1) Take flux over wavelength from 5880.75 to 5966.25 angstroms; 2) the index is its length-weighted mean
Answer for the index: 10.3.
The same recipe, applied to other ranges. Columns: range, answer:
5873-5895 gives 9.9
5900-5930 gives 10.2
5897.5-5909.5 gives 9.65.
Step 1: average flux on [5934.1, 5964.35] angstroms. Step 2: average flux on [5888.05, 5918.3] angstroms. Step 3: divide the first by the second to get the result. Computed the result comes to 1.1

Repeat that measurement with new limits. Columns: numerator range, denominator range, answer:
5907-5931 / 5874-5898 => 1.06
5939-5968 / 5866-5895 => 1.07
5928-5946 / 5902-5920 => 1.06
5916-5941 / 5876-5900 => 1.05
